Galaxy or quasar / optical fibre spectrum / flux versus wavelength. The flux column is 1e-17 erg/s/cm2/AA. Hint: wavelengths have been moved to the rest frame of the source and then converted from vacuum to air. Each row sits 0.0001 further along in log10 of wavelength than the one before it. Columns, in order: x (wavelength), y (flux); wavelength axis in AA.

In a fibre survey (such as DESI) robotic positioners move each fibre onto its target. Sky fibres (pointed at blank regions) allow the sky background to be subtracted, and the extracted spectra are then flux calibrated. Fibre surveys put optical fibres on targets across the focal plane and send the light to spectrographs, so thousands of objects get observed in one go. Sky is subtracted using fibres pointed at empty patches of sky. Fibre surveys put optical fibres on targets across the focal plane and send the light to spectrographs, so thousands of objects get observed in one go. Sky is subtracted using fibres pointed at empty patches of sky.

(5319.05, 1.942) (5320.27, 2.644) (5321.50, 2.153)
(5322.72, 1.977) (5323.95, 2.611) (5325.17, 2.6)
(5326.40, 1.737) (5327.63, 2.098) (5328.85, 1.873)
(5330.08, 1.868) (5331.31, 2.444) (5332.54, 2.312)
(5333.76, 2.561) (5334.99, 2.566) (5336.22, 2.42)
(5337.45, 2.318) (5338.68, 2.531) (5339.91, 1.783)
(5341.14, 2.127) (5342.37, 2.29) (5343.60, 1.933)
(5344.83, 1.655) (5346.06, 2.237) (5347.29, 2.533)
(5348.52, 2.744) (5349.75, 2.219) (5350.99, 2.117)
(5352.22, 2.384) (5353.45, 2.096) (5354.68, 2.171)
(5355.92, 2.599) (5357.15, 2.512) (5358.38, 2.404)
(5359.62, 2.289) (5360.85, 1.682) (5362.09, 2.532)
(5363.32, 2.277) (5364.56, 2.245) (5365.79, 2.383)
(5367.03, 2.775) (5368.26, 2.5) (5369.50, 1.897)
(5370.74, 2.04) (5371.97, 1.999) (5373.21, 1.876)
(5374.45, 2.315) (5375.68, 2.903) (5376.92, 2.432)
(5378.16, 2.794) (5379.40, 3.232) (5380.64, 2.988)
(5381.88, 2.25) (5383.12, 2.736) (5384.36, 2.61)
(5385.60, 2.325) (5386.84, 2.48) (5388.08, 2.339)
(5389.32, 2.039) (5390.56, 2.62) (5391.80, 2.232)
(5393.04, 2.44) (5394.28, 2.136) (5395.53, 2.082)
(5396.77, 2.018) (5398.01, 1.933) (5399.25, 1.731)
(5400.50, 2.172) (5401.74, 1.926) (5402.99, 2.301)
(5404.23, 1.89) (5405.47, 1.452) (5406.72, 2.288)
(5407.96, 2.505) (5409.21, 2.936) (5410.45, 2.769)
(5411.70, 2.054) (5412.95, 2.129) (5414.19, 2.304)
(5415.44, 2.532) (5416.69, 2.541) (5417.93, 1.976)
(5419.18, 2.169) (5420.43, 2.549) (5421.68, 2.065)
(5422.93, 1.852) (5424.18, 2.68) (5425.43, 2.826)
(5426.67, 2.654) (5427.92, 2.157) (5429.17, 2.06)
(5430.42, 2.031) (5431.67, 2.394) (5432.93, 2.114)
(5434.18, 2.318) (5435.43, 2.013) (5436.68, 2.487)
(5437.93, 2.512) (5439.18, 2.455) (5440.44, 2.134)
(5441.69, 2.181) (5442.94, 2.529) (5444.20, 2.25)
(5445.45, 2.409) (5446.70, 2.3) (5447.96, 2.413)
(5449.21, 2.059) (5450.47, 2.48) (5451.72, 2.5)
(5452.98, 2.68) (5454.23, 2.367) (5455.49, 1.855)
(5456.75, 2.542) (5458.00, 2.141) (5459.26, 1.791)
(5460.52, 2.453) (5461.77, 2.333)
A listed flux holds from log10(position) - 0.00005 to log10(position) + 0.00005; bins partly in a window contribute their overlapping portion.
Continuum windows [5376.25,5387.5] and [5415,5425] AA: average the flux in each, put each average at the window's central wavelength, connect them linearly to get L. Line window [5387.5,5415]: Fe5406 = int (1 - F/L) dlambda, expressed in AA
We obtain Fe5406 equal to 3.0 AA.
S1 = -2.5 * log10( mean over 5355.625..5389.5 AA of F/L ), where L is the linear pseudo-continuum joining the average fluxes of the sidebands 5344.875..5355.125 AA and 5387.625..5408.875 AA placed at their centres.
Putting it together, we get -0.10 mag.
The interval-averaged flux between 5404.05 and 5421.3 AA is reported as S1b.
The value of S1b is 2.3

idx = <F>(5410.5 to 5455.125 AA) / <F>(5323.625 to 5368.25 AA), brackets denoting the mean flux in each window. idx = 1.0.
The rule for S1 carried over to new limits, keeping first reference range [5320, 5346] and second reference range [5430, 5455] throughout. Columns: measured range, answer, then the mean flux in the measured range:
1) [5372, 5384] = -0.15 mag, 2.58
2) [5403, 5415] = 0.01 mag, 2.27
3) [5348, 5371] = -0.03 mag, 2.31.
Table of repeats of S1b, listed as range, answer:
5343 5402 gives 2.31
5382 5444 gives 2.28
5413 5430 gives 2.33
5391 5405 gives 2.08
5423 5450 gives 2.32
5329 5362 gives 2.26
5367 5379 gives 2.35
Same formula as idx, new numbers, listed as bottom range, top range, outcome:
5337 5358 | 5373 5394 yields 1.12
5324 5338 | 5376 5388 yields 1.16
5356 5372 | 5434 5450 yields 1.01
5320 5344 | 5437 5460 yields 1.03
